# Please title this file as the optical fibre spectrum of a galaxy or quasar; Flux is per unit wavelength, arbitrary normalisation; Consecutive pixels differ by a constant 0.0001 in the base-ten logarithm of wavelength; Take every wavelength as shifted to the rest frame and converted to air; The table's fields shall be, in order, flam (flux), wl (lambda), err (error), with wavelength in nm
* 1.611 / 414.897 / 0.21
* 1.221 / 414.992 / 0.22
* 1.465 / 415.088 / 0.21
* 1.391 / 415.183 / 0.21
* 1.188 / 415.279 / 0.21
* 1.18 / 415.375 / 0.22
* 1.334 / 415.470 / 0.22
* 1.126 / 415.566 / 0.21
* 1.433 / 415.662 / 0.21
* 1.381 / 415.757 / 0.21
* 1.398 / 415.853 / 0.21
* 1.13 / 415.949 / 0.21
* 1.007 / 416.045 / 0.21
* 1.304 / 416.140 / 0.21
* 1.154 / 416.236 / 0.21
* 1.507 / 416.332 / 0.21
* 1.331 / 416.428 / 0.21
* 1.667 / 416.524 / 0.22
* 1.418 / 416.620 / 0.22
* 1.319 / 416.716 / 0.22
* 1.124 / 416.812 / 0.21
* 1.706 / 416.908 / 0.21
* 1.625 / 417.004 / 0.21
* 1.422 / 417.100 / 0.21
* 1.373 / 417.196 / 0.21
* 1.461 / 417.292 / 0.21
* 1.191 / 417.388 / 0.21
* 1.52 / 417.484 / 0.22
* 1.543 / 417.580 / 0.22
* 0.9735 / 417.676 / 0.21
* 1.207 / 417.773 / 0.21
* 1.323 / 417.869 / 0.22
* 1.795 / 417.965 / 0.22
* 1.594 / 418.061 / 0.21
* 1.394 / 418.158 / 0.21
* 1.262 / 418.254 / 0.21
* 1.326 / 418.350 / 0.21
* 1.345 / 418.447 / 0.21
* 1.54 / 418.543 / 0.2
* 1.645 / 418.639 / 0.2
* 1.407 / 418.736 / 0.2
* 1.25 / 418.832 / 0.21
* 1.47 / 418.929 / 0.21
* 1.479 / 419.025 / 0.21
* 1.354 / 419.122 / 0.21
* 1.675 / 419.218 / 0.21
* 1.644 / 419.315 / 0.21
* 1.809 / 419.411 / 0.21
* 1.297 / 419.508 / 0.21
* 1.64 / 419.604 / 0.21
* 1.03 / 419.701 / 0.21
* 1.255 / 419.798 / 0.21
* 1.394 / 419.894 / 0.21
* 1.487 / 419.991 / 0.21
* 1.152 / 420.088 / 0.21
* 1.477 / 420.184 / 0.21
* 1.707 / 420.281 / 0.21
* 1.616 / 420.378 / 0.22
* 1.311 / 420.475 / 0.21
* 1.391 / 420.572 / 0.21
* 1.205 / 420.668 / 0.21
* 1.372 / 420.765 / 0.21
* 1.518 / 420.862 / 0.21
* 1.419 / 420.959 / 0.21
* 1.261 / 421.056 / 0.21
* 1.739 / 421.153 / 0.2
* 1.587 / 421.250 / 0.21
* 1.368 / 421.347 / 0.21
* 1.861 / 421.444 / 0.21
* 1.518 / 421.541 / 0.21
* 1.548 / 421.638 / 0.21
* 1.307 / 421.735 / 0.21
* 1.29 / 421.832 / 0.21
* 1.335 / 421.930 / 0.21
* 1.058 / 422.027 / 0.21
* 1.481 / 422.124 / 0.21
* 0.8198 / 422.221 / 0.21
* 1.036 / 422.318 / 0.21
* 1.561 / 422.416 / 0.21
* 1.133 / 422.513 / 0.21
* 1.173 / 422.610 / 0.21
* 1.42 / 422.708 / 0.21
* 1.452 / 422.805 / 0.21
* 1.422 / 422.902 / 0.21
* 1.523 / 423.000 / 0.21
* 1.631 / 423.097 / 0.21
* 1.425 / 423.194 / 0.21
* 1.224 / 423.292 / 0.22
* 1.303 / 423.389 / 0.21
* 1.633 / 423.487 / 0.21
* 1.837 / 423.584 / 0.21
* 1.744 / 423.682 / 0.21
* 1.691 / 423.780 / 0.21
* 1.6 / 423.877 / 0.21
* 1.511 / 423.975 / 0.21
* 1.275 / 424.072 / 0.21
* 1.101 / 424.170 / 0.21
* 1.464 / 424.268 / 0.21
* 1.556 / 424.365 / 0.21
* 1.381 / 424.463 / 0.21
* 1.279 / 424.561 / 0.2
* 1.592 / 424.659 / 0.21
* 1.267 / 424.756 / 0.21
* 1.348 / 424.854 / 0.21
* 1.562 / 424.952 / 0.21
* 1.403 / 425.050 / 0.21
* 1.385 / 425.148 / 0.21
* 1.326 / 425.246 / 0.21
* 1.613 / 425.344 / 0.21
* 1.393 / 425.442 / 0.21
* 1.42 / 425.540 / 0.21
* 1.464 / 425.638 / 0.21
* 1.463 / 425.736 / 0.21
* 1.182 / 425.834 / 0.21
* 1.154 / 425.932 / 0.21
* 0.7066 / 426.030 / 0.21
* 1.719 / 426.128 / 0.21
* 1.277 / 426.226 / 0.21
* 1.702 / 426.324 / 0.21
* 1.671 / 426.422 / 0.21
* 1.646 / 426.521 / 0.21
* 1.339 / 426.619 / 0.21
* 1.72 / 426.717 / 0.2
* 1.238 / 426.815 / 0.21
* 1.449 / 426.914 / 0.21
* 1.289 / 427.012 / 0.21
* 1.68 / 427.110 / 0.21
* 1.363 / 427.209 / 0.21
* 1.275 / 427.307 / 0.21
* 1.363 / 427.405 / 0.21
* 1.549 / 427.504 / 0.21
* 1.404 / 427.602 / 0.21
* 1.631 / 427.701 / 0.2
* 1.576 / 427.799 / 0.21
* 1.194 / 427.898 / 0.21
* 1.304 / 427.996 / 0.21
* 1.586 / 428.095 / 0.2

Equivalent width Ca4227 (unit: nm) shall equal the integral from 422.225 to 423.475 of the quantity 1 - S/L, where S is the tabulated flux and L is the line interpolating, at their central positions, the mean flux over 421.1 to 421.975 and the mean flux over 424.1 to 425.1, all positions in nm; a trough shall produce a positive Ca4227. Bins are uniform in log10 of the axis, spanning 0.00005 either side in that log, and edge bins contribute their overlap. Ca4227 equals 0.09 nm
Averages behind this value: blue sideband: 1.5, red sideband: 1.39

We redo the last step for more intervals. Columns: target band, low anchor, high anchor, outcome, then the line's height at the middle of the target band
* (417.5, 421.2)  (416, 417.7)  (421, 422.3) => -0.12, 1.38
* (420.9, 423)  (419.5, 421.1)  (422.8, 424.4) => 0.09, 1.44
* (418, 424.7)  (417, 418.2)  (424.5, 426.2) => -0.19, 1.39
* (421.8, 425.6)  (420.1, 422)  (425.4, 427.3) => 0.08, 1.43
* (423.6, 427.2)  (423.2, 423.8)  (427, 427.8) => 0.17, 1.51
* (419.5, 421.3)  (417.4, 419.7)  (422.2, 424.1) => 0.03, 1.44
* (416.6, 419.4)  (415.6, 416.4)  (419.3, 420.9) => -0.16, 1.35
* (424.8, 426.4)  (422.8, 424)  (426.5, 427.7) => 0.11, 1.48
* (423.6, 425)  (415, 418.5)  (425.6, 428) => -0.06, 1.4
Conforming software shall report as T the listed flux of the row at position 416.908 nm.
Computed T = 1.706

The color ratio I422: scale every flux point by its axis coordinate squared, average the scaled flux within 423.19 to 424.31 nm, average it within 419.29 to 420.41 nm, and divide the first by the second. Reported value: 1.04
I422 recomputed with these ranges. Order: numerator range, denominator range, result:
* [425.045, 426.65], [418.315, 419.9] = 1.00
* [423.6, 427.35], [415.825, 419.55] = 1.05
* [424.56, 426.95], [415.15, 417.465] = 1.10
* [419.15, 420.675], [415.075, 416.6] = 1.13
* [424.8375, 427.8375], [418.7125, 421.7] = 1.01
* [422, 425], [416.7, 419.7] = 1.00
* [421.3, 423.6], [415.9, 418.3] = 1.03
